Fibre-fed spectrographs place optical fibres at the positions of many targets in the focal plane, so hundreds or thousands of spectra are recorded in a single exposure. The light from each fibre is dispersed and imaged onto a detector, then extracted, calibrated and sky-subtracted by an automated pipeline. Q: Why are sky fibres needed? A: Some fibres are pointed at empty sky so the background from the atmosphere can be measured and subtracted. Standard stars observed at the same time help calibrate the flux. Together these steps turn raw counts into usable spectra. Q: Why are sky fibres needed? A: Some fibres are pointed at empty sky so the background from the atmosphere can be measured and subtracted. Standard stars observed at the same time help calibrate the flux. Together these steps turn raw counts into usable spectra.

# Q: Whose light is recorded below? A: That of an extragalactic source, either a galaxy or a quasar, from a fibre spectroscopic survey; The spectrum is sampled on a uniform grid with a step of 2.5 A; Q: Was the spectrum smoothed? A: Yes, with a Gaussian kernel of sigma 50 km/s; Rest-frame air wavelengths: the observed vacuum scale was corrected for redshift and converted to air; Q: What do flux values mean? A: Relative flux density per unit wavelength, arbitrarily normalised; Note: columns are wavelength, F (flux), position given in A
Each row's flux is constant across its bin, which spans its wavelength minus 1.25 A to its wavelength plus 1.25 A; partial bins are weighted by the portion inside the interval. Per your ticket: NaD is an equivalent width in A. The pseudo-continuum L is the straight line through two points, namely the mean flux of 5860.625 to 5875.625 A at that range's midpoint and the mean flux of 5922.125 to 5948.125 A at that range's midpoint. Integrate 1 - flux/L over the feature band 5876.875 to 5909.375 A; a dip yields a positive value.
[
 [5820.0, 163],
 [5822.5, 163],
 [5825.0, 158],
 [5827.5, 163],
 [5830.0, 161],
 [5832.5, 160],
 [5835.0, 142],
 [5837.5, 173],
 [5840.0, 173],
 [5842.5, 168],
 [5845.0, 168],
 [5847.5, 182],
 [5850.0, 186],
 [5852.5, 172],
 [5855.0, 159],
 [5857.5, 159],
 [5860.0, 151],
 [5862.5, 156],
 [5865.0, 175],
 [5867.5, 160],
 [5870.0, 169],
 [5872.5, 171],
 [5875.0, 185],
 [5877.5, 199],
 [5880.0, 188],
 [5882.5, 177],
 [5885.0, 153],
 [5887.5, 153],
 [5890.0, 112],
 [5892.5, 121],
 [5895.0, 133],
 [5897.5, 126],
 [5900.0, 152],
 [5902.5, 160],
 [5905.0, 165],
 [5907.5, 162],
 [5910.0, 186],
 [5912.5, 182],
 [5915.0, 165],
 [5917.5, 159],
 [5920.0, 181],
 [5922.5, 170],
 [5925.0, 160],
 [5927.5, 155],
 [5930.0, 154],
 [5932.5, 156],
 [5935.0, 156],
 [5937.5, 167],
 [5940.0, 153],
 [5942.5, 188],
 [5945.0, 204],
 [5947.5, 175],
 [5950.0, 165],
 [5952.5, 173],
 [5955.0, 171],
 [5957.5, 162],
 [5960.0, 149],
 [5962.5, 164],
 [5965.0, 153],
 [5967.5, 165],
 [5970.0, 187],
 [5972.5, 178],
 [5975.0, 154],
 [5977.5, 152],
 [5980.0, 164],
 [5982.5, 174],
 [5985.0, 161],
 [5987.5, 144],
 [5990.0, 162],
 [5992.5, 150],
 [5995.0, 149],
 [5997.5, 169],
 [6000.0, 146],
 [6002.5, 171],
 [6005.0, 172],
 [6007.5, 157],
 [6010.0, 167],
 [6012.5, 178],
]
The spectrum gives 2.7 A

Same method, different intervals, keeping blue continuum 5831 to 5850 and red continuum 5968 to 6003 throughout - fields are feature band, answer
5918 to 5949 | -0.8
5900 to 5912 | -0.2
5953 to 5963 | 0.0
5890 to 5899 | 2.2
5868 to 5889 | -0.9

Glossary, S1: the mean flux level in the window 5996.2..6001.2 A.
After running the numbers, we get 158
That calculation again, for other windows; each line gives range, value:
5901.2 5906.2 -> 162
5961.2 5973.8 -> 169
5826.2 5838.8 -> 160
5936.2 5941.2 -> 160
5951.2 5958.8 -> 169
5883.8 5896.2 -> 134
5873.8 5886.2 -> 180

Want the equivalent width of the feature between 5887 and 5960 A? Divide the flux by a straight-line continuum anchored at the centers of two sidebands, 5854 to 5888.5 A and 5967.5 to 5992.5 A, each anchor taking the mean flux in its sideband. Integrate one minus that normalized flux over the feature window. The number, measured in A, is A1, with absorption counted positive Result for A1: 2.26 A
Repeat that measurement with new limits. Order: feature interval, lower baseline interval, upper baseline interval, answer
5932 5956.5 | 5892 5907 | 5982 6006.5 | -3.14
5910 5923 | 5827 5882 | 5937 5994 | -0.43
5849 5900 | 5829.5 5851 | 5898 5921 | 2.26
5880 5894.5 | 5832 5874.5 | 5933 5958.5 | 1.87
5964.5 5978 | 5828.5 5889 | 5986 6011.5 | -0.46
